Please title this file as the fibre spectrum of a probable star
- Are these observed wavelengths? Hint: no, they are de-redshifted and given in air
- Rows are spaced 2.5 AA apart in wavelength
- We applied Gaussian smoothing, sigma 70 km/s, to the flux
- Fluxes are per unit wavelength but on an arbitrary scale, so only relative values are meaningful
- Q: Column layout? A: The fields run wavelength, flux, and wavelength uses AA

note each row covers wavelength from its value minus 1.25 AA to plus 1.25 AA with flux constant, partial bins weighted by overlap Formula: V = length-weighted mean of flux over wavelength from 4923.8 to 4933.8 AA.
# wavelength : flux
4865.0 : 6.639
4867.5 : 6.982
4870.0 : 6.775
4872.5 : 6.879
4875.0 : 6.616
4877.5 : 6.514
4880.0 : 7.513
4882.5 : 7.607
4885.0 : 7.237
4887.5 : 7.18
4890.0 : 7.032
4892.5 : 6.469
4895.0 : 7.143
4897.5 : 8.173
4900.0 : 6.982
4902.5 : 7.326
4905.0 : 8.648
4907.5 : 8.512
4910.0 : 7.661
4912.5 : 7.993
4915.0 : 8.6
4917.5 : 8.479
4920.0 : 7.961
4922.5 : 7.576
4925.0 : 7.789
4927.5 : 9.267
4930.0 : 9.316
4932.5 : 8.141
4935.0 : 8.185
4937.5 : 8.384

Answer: 8.63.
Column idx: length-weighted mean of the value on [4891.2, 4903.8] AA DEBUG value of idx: 7.22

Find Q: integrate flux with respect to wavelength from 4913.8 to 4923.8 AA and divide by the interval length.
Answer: 8.15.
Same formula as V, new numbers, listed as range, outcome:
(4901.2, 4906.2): 7.97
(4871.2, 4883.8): 7.03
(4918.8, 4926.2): 7.77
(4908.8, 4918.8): 8.18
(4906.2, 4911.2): 8.1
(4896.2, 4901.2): 7.58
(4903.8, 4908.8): 8.57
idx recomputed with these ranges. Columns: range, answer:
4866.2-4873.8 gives 6.88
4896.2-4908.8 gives 7.92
